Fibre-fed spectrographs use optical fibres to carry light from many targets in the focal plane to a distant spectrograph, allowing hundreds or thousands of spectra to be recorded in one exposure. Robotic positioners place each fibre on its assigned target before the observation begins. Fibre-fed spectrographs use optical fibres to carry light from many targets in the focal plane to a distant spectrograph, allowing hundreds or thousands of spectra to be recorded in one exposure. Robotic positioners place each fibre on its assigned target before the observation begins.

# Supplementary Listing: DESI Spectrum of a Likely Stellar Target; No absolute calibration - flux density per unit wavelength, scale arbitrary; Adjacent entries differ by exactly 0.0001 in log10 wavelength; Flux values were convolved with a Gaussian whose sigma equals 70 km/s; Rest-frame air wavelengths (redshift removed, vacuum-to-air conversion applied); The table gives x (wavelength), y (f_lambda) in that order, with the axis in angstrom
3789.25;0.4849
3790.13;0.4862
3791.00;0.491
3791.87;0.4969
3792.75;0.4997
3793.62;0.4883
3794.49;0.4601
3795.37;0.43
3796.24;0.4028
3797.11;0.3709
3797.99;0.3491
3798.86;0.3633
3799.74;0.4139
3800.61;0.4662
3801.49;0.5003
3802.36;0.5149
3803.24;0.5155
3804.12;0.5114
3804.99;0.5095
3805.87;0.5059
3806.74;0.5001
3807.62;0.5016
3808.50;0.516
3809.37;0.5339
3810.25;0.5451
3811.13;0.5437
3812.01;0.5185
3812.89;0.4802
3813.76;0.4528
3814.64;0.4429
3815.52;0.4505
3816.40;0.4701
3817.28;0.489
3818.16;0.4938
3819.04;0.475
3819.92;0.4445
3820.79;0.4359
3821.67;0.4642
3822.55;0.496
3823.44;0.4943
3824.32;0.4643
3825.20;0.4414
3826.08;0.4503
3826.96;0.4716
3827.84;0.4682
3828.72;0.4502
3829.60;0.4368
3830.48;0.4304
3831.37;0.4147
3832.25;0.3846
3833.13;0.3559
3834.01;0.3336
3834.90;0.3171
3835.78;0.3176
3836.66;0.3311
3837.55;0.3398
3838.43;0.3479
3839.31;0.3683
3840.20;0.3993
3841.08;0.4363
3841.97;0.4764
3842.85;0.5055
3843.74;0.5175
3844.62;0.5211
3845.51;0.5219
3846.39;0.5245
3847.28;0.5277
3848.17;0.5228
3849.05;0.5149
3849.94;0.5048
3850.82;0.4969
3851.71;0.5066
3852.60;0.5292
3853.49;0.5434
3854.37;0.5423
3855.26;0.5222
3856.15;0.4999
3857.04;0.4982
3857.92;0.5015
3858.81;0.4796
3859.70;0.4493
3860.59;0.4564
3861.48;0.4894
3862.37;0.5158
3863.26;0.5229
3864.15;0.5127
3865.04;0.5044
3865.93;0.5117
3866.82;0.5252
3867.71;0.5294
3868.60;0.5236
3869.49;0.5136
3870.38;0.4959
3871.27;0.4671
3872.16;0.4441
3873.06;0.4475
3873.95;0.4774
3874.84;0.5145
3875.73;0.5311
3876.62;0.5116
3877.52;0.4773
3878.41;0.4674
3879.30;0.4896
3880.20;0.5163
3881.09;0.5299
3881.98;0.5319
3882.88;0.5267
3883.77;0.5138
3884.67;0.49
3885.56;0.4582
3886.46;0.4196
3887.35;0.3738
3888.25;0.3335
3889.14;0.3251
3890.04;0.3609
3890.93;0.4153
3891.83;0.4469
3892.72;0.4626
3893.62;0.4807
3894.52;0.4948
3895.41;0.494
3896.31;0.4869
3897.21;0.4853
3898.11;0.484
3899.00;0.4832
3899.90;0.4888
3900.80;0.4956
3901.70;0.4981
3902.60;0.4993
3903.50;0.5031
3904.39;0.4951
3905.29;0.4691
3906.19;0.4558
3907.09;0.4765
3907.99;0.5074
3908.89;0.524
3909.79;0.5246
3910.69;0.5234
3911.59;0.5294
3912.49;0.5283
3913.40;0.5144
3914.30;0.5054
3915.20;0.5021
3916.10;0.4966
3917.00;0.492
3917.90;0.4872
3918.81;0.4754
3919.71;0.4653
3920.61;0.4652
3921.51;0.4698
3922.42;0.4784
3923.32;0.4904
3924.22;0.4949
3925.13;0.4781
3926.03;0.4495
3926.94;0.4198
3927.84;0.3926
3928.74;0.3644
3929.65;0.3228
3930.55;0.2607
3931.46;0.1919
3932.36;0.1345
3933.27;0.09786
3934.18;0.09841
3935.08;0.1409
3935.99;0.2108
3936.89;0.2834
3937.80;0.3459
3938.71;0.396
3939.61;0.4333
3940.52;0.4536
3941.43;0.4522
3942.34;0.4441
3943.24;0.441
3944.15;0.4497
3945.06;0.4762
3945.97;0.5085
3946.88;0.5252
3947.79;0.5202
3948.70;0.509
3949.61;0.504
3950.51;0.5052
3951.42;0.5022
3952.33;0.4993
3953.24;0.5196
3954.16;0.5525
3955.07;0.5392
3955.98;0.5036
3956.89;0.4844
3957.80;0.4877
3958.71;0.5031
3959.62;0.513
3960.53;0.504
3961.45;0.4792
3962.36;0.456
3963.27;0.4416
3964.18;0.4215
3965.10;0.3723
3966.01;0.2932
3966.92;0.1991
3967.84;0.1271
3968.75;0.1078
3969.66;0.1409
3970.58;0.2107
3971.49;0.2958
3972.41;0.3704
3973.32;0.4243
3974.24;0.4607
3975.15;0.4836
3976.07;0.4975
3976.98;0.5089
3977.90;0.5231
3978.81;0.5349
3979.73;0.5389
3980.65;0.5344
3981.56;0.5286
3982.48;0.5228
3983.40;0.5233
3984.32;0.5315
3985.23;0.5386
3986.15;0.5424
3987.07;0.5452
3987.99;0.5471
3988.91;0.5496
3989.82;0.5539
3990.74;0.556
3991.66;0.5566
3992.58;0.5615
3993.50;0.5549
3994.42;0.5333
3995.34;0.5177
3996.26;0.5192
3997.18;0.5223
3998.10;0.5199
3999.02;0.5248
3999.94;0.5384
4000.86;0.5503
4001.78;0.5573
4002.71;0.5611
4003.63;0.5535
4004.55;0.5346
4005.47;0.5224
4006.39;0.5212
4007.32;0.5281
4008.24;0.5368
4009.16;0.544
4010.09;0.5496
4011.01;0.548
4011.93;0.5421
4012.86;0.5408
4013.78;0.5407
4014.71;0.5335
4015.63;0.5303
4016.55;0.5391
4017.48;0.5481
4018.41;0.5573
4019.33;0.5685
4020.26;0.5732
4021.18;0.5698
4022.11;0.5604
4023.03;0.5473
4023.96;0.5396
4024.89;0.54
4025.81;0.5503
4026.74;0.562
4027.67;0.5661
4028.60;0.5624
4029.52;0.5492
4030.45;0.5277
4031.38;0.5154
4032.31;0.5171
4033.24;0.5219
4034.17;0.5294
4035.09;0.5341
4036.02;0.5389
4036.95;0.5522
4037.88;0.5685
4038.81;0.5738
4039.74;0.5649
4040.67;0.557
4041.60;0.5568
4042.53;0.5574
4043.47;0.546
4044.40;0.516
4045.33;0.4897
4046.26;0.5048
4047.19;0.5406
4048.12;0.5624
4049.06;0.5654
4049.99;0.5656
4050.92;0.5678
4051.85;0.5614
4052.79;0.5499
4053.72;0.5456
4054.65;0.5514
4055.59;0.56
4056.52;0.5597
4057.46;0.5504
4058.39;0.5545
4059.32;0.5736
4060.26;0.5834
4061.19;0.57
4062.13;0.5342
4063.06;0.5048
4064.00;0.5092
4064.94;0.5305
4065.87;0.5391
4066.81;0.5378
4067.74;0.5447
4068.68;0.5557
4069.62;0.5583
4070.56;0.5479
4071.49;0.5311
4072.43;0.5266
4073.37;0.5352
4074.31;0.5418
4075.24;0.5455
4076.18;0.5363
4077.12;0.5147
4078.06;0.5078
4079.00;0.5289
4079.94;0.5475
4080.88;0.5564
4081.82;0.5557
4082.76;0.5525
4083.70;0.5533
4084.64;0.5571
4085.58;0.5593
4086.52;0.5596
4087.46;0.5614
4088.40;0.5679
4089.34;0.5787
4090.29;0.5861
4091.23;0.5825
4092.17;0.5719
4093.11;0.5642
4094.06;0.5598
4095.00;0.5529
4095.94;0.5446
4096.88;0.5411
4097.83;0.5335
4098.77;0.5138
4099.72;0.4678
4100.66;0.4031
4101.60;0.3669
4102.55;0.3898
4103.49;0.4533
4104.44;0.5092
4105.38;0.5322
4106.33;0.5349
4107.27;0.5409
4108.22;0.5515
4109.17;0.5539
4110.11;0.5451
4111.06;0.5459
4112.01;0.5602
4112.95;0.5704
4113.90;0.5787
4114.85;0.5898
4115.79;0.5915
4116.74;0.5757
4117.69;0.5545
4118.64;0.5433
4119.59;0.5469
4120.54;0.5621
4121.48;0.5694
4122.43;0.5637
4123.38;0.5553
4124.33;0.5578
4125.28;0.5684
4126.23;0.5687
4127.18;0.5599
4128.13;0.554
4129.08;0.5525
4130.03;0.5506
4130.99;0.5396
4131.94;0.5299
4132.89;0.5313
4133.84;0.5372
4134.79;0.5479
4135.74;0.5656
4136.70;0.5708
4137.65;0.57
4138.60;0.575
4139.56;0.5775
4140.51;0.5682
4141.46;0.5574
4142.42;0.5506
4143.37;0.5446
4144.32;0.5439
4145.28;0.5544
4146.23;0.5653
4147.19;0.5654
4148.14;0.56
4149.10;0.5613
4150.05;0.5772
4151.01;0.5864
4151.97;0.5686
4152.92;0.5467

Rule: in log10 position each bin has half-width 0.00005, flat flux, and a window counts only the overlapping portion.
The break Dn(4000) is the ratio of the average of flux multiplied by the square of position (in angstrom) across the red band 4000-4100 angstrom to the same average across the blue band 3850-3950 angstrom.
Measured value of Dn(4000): 1.29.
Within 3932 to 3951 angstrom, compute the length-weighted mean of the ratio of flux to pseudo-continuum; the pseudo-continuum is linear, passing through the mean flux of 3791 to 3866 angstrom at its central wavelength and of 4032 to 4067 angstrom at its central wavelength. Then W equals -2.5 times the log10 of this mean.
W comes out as 0.32 mag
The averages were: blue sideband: 0.467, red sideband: 0.546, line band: 0.379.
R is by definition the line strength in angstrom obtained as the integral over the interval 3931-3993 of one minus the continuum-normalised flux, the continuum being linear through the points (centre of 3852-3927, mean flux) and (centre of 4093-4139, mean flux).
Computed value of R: 9.1 angstrom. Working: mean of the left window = 0.486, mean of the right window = 0.54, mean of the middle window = 0.43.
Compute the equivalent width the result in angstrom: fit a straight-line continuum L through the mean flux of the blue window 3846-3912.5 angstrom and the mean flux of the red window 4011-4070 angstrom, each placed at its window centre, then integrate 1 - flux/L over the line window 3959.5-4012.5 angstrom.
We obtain 4.9 angstrom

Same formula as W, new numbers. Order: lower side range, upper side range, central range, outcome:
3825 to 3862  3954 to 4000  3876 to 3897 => -0.01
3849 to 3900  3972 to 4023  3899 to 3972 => 0.20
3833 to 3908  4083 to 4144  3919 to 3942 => 0.36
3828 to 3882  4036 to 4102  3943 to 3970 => 0.16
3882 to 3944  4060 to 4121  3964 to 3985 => 0.17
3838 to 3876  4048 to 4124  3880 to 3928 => 0.06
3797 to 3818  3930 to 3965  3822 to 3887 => -0.04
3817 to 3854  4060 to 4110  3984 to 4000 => -0.08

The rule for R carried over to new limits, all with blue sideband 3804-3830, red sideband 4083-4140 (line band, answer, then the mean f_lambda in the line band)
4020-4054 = -1.2 angstrom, 0.547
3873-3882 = -0.1 angstrom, 0.501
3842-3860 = -0.8 angstrom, 0.511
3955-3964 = 0.4 angstrom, 0.487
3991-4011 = -0.7 angstrom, 0.539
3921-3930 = 1.2 angstrom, 0.437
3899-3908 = 0.2 angstrom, 0.488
